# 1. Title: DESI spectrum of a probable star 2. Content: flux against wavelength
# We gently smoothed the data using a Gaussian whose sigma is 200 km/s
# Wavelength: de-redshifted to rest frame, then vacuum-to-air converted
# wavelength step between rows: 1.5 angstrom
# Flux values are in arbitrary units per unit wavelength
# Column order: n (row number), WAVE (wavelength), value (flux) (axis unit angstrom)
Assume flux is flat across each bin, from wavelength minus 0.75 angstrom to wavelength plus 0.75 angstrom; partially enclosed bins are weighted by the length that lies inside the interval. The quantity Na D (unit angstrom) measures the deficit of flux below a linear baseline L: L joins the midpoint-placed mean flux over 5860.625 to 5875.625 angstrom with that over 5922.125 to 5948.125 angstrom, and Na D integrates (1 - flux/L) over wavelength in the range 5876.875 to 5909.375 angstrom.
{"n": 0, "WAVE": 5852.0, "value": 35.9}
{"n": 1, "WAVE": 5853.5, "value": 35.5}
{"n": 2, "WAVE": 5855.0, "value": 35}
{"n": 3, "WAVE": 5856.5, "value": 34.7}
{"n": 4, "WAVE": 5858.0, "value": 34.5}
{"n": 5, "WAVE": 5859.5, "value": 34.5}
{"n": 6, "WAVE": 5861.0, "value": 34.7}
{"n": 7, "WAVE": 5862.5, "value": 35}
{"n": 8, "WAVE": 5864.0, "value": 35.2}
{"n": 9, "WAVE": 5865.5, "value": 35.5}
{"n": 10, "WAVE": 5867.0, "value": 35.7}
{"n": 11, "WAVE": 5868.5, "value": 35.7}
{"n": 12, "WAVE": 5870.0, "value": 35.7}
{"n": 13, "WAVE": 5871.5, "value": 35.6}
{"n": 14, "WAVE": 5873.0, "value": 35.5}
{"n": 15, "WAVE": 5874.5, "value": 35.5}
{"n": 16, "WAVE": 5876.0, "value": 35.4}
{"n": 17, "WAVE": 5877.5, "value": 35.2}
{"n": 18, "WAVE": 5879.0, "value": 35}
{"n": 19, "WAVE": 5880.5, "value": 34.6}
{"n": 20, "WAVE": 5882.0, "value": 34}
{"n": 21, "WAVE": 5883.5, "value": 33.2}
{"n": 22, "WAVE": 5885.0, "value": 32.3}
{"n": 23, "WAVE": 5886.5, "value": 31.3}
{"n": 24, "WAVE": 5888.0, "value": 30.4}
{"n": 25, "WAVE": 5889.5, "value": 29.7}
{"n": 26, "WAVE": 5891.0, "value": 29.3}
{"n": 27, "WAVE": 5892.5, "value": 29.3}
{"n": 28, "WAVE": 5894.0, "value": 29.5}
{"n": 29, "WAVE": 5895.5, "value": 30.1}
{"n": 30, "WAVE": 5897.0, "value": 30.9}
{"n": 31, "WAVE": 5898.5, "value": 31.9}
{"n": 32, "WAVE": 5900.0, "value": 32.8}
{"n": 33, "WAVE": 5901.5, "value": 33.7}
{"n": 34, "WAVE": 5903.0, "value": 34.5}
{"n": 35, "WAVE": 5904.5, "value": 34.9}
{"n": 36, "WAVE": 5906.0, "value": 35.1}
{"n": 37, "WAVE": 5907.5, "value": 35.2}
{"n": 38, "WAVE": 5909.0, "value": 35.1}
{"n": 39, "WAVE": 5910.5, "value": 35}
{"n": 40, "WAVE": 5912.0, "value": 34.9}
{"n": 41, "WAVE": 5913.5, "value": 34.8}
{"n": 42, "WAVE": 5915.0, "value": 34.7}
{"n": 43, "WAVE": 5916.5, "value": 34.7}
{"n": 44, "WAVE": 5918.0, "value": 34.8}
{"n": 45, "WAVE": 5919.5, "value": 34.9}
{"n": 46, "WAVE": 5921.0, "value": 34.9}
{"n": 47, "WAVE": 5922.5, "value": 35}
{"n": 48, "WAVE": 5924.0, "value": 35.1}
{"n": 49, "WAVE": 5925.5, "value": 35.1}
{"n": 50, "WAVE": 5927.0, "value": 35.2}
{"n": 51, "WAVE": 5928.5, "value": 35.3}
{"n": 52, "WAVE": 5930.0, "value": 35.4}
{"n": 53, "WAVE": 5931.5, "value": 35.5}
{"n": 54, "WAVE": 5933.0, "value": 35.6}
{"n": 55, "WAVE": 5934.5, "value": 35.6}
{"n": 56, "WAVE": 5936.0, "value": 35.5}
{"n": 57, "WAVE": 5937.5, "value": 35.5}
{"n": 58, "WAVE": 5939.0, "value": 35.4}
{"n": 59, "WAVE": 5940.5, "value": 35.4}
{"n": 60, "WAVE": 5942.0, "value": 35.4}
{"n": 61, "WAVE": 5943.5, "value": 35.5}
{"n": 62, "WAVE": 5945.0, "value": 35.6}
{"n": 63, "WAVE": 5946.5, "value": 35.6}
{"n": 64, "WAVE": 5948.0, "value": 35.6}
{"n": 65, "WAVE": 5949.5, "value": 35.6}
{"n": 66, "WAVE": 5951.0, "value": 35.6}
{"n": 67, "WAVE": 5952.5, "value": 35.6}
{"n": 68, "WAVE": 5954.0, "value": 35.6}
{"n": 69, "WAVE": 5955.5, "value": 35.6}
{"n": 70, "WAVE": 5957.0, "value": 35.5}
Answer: 2.6 angstrom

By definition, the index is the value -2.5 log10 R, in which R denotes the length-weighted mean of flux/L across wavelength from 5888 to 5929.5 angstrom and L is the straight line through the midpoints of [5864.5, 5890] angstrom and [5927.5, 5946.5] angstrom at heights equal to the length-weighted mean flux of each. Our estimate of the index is 0.04 mag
